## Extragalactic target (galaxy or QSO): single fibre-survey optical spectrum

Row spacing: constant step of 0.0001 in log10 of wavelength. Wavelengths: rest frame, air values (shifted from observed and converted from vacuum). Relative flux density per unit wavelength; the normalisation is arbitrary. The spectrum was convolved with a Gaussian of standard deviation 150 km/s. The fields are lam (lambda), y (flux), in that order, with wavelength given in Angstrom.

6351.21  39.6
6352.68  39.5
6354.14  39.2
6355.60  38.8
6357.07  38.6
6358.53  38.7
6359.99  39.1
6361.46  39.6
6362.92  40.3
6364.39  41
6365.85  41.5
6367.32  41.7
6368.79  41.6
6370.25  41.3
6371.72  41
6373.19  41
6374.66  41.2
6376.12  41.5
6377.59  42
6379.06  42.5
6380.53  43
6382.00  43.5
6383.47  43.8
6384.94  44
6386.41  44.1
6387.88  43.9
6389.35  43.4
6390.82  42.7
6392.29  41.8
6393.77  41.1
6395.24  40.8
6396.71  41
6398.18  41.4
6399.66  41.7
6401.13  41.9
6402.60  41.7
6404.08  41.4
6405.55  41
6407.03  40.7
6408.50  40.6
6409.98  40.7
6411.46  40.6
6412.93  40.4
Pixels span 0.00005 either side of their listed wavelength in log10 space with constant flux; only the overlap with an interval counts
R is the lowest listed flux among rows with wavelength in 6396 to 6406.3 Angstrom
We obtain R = 41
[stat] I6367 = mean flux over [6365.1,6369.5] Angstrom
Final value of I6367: 41.6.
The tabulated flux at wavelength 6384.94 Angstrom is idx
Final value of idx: 44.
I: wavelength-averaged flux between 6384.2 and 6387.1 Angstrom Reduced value 44.1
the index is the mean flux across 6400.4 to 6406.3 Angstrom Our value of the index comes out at 41.5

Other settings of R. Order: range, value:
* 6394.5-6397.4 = 40.8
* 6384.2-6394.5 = 41.1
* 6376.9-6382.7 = 42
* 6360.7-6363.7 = 39.6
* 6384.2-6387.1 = 44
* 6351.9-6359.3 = 38.6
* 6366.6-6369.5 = 41.6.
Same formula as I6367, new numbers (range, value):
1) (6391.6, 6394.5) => 41.3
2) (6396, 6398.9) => 41.2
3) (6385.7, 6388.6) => 44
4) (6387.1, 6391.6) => 43.4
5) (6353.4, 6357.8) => 38.9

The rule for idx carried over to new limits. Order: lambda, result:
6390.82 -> 42.7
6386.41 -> 44.1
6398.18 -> 41.4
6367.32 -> 41.7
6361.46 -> 39.6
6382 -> 43.5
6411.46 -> 40.6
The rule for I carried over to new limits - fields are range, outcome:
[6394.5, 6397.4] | 41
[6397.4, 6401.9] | 41.7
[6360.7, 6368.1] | 40.8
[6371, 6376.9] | 41.2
